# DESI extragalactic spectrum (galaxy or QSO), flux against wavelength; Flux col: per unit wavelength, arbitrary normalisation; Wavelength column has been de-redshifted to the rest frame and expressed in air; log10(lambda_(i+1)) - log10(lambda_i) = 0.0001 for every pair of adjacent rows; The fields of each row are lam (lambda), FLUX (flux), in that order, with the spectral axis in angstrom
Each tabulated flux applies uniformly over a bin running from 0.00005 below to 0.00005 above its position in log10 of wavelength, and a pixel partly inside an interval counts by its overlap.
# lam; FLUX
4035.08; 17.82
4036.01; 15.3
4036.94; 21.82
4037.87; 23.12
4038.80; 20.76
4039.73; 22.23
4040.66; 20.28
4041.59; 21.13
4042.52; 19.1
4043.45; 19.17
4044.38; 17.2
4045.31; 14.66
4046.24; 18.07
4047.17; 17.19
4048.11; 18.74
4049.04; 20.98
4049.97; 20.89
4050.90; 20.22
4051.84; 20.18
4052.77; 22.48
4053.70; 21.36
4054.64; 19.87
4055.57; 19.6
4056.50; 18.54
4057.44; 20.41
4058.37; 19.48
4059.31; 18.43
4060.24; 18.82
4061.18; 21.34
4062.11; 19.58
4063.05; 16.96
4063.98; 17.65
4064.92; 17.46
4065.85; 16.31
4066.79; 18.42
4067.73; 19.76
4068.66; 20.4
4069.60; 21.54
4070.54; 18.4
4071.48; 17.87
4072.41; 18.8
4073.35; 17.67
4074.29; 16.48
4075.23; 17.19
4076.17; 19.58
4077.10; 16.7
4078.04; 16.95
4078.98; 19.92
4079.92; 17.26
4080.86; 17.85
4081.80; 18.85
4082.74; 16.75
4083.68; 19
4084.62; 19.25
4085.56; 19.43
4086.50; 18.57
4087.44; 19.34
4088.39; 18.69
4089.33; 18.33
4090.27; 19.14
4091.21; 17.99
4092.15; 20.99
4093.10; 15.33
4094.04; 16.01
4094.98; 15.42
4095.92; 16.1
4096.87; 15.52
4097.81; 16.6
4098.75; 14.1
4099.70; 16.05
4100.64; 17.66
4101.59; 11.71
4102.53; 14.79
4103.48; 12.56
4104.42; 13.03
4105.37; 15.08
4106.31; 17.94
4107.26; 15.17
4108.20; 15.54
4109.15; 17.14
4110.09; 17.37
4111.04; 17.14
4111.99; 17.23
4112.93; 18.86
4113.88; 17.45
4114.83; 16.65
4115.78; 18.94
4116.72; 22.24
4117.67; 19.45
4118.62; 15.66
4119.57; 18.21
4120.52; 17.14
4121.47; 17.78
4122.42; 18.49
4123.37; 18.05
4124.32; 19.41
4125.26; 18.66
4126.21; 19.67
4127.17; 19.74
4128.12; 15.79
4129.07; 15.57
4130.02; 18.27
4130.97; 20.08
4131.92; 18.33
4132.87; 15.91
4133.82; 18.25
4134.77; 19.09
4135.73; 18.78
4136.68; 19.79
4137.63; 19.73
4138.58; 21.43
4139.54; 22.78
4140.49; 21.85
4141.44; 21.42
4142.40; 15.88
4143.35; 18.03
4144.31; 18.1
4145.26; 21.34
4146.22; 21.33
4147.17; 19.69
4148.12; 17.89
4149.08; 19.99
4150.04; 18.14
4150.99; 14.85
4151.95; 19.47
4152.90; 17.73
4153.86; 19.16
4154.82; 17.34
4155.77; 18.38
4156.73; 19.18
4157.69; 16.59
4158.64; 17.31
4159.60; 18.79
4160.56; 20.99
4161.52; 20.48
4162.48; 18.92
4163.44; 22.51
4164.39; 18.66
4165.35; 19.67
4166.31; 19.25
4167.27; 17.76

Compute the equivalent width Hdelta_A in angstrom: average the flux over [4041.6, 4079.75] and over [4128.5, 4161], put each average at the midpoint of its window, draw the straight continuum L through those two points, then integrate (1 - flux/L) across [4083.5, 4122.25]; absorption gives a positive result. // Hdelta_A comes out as 3.7 angstrom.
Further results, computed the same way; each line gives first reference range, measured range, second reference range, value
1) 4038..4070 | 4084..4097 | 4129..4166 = 0.91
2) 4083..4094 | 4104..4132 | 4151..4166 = 1.56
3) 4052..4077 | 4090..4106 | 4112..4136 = 2.44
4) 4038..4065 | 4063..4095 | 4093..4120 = -0.55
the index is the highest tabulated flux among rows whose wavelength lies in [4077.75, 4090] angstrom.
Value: 19.92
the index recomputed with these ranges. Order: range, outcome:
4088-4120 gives 22.24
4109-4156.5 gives 22.78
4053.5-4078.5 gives 21.54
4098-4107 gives 17.94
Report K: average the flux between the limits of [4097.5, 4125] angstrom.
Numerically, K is 16.8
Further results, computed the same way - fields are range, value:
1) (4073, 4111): 17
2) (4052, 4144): 18.1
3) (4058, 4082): 18.4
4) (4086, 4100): 17.2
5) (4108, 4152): 18.6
